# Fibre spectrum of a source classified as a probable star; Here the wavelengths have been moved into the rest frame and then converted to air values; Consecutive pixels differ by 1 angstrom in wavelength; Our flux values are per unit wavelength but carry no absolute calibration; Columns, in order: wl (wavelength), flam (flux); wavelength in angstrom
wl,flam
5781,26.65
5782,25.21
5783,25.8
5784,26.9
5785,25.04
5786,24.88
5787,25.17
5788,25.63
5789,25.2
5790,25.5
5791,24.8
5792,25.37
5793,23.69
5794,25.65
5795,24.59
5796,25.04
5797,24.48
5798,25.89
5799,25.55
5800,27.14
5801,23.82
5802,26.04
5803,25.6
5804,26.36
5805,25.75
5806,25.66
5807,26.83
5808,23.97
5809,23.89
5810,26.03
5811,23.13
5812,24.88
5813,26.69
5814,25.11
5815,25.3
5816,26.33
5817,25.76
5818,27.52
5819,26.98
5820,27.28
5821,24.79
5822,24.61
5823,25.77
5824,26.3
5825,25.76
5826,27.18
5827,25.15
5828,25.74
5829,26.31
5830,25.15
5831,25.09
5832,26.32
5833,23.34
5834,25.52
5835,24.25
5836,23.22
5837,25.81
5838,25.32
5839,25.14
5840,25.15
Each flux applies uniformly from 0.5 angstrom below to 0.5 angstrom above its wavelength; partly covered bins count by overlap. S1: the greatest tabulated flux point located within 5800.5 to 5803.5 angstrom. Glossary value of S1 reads 26.04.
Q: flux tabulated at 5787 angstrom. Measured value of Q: 25.17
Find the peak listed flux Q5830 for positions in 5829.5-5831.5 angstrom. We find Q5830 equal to 25.15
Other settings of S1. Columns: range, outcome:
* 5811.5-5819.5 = 27.52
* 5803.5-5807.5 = 26.83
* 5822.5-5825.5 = 26.3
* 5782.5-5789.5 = 26.9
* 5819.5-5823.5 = 27.28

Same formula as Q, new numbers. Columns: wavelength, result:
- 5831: 25.09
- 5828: 25.74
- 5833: 23.34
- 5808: 23.97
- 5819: 26.98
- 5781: 26.65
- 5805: 25.75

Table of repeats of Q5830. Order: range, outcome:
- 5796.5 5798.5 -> 25.89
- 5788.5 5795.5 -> 25.65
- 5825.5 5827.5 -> 27.18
